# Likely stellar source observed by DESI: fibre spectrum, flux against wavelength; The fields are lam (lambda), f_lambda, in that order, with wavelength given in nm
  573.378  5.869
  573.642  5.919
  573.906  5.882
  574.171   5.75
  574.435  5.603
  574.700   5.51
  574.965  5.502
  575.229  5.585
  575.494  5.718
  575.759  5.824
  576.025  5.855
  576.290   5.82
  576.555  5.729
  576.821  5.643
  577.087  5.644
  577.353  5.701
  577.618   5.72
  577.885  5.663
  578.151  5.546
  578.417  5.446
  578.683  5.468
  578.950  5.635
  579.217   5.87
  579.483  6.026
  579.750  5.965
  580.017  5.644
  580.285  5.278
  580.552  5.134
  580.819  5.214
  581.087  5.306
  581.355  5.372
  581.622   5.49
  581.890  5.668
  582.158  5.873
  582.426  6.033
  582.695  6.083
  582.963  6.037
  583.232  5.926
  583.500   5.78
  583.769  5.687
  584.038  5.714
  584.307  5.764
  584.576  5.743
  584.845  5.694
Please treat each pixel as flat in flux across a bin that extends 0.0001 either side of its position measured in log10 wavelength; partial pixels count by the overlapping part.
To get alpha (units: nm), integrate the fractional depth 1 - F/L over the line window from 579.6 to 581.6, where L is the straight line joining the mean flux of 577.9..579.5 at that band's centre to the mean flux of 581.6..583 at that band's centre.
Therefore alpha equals 0.12 nm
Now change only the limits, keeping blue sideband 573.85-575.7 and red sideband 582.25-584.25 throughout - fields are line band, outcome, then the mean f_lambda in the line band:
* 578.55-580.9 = 0.08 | 5.59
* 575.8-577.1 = -0.01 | 5.75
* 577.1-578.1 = 0.01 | 5.68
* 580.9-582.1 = 0.07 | 5.47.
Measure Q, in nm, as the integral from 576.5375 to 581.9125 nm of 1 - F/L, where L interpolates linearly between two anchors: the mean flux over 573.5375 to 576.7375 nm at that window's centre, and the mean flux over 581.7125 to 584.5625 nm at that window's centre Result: 0.196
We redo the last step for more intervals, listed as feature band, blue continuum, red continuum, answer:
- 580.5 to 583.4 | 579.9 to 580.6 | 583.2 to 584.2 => -0.052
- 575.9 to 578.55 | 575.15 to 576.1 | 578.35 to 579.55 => 0.019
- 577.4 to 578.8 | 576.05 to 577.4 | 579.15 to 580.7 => 0.027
